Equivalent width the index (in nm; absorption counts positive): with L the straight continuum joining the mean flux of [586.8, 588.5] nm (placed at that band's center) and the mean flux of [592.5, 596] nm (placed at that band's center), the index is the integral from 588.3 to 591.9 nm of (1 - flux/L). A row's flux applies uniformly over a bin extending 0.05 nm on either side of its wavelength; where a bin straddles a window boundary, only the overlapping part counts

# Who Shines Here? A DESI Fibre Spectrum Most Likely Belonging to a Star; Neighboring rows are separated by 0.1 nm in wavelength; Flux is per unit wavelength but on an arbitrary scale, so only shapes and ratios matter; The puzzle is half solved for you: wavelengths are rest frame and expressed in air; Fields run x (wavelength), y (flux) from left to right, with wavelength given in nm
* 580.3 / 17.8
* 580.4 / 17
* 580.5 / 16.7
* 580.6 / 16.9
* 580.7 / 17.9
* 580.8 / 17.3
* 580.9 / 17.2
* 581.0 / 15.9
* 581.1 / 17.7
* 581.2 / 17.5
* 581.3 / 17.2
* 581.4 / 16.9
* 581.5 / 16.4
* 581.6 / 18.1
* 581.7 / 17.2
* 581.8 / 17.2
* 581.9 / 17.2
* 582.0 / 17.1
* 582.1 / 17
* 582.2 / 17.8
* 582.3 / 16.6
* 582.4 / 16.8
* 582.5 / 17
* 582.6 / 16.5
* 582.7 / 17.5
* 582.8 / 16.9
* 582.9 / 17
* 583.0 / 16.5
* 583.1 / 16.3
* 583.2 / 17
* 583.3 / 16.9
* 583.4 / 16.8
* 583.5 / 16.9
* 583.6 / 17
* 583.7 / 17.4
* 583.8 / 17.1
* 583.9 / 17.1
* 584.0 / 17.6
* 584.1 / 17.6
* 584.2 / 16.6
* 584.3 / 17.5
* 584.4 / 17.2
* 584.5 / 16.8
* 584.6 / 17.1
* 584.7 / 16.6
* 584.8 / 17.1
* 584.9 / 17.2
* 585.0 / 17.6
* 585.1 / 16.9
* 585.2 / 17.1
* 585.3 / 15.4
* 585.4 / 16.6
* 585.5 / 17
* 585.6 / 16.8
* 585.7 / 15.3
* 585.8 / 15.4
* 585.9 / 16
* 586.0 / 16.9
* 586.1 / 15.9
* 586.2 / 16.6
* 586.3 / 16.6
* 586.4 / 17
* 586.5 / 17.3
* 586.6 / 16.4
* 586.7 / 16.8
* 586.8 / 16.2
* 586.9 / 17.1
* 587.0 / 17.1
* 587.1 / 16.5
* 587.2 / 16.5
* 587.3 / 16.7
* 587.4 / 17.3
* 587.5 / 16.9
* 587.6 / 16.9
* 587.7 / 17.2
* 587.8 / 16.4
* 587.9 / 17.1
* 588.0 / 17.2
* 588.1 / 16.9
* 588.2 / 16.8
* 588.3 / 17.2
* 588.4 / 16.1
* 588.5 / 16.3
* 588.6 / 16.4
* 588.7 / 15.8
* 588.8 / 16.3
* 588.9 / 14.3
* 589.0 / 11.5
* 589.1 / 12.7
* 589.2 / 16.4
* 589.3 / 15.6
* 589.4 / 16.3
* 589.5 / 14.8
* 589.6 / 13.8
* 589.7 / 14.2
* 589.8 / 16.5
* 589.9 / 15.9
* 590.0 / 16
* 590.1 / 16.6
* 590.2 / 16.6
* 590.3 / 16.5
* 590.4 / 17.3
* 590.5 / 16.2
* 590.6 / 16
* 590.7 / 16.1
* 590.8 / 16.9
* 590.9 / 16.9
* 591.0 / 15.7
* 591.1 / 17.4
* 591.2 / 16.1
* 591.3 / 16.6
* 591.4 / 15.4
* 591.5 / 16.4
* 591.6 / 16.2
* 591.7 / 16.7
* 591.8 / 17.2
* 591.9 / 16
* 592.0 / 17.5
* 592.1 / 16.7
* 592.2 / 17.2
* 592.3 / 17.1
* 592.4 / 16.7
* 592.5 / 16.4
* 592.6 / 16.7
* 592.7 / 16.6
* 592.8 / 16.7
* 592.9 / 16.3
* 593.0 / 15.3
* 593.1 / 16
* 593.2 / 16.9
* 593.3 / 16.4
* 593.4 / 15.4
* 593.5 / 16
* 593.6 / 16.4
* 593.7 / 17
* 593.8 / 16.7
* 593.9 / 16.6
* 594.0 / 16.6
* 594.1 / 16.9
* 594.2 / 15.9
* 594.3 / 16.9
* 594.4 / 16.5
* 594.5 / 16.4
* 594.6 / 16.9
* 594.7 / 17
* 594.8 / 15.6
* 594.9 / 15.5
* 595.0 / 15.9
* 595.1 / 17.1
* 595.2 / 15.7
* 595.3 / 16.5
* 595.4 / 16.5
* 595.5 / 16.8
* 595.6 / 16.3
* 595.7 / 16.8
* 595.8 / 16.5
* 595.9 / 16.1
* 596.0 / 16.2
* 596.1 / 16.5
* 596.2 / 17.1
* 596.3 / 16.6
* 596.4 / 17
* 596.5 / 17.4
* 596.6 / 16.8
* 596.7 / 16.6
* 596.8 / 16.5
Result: 0.166 nm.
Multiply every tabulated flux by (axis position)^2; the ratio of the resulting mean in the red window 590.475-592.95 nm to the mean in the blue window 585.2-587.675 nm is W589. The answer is 1.02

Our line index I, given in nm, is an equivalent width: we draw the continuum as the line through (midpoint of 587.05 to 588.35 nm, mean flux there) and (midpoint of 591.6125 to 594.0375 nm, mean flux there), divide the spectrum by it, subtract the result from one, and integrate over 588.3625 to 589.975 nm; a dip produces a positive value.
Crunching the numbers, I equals 0.15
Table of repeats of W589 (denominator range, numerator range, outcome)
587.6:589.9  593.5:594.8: 1.07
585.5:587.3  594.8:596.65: 1.03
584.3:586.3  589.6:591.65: 0.99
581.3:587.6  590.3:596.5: 1.01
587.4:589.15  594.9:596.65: 1.06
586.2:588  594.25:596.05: 1.00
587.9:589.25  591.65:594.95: 1.07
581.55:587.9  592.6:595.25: 1.00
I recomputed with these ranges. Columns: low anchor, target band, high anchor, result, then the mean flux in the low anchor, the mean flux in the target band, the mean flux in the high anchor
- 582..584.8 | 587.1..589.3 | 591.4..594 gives 0.08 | 17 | 16.1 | 16.5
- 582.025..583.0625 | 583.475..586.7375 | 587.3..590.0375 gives -0.06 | 17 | 16.8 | 15.9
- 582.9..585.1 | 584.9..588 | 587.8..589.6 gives -0.06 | 17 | 16.7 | 15.7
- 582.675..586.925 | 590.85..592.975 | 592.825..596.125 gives -0.01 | 16.8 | 16.6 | 16.4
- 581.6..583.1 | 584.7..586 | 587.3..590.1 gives 0.00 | 17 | 16.6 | 15.9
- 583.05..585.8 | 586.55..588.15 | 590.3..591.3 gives -0.01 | 16.9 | 16.8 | 16.5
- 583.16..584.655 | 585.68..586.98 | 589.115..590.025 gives -0.01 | 17.1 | 16.5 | 15.4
